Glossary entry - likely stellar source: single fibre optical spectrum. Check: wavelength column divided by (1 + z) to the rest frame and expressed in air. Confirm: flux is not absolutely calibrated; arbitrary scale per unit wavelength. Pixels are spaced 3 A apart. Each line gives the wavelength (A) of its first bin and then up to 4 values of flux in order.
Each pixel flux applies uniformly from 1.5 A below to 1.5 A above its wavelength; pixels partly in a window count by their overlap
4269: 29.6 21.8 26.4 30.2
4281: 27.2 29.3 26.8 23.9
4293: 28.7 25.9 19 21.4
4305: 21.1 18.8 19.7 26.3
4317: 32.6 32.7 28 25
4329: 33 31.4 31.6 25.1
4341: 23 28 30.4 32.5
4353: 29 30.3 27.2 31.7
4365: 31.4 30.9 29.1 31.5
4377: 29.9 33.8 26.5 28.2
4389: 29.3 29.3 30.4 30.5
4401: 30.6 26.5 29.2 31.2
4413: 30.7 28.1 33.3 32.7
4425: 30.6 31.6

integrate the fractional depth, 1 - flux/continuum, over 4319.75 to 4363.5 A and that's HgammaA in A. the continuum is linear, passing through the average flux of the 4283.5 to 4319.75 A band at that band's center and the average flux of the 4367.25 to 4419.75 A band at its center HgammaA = -3.70 A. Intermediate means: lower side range 24.6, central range 29.2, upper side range 29.9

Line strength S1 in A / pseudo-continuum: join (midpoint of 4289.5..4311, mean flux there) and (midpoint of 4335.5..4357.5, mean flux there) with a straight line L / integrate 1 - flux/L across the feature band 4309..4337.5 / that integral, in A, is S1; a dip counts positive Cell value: -3.5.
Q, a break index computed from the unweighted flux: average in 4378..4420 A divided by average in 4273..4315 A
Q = 1.2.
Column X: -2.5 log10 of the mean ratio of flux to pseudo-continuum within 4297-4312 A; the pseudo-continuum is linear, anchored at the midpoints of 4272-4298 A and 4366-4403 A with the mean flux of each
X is 0.332 mag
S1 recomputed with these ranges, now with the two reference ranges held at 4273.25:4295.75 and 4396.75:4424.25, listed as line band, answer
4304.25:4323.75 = 1.7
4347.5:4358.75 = -0.5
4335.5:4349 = 0.7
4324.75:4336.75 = -0.8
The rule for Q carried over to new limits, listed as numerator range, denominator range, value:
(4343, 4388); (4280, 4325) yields 1.18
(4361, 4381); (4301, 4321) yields 1.27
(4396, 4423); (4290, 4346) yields 1.16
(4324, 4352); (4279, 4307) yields 1.16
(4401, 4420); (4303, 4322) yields 1.18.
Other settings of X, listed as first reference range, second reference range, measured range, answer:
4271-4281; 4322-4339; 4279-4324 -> 0.09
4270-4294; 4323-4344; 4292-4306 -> 0.18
